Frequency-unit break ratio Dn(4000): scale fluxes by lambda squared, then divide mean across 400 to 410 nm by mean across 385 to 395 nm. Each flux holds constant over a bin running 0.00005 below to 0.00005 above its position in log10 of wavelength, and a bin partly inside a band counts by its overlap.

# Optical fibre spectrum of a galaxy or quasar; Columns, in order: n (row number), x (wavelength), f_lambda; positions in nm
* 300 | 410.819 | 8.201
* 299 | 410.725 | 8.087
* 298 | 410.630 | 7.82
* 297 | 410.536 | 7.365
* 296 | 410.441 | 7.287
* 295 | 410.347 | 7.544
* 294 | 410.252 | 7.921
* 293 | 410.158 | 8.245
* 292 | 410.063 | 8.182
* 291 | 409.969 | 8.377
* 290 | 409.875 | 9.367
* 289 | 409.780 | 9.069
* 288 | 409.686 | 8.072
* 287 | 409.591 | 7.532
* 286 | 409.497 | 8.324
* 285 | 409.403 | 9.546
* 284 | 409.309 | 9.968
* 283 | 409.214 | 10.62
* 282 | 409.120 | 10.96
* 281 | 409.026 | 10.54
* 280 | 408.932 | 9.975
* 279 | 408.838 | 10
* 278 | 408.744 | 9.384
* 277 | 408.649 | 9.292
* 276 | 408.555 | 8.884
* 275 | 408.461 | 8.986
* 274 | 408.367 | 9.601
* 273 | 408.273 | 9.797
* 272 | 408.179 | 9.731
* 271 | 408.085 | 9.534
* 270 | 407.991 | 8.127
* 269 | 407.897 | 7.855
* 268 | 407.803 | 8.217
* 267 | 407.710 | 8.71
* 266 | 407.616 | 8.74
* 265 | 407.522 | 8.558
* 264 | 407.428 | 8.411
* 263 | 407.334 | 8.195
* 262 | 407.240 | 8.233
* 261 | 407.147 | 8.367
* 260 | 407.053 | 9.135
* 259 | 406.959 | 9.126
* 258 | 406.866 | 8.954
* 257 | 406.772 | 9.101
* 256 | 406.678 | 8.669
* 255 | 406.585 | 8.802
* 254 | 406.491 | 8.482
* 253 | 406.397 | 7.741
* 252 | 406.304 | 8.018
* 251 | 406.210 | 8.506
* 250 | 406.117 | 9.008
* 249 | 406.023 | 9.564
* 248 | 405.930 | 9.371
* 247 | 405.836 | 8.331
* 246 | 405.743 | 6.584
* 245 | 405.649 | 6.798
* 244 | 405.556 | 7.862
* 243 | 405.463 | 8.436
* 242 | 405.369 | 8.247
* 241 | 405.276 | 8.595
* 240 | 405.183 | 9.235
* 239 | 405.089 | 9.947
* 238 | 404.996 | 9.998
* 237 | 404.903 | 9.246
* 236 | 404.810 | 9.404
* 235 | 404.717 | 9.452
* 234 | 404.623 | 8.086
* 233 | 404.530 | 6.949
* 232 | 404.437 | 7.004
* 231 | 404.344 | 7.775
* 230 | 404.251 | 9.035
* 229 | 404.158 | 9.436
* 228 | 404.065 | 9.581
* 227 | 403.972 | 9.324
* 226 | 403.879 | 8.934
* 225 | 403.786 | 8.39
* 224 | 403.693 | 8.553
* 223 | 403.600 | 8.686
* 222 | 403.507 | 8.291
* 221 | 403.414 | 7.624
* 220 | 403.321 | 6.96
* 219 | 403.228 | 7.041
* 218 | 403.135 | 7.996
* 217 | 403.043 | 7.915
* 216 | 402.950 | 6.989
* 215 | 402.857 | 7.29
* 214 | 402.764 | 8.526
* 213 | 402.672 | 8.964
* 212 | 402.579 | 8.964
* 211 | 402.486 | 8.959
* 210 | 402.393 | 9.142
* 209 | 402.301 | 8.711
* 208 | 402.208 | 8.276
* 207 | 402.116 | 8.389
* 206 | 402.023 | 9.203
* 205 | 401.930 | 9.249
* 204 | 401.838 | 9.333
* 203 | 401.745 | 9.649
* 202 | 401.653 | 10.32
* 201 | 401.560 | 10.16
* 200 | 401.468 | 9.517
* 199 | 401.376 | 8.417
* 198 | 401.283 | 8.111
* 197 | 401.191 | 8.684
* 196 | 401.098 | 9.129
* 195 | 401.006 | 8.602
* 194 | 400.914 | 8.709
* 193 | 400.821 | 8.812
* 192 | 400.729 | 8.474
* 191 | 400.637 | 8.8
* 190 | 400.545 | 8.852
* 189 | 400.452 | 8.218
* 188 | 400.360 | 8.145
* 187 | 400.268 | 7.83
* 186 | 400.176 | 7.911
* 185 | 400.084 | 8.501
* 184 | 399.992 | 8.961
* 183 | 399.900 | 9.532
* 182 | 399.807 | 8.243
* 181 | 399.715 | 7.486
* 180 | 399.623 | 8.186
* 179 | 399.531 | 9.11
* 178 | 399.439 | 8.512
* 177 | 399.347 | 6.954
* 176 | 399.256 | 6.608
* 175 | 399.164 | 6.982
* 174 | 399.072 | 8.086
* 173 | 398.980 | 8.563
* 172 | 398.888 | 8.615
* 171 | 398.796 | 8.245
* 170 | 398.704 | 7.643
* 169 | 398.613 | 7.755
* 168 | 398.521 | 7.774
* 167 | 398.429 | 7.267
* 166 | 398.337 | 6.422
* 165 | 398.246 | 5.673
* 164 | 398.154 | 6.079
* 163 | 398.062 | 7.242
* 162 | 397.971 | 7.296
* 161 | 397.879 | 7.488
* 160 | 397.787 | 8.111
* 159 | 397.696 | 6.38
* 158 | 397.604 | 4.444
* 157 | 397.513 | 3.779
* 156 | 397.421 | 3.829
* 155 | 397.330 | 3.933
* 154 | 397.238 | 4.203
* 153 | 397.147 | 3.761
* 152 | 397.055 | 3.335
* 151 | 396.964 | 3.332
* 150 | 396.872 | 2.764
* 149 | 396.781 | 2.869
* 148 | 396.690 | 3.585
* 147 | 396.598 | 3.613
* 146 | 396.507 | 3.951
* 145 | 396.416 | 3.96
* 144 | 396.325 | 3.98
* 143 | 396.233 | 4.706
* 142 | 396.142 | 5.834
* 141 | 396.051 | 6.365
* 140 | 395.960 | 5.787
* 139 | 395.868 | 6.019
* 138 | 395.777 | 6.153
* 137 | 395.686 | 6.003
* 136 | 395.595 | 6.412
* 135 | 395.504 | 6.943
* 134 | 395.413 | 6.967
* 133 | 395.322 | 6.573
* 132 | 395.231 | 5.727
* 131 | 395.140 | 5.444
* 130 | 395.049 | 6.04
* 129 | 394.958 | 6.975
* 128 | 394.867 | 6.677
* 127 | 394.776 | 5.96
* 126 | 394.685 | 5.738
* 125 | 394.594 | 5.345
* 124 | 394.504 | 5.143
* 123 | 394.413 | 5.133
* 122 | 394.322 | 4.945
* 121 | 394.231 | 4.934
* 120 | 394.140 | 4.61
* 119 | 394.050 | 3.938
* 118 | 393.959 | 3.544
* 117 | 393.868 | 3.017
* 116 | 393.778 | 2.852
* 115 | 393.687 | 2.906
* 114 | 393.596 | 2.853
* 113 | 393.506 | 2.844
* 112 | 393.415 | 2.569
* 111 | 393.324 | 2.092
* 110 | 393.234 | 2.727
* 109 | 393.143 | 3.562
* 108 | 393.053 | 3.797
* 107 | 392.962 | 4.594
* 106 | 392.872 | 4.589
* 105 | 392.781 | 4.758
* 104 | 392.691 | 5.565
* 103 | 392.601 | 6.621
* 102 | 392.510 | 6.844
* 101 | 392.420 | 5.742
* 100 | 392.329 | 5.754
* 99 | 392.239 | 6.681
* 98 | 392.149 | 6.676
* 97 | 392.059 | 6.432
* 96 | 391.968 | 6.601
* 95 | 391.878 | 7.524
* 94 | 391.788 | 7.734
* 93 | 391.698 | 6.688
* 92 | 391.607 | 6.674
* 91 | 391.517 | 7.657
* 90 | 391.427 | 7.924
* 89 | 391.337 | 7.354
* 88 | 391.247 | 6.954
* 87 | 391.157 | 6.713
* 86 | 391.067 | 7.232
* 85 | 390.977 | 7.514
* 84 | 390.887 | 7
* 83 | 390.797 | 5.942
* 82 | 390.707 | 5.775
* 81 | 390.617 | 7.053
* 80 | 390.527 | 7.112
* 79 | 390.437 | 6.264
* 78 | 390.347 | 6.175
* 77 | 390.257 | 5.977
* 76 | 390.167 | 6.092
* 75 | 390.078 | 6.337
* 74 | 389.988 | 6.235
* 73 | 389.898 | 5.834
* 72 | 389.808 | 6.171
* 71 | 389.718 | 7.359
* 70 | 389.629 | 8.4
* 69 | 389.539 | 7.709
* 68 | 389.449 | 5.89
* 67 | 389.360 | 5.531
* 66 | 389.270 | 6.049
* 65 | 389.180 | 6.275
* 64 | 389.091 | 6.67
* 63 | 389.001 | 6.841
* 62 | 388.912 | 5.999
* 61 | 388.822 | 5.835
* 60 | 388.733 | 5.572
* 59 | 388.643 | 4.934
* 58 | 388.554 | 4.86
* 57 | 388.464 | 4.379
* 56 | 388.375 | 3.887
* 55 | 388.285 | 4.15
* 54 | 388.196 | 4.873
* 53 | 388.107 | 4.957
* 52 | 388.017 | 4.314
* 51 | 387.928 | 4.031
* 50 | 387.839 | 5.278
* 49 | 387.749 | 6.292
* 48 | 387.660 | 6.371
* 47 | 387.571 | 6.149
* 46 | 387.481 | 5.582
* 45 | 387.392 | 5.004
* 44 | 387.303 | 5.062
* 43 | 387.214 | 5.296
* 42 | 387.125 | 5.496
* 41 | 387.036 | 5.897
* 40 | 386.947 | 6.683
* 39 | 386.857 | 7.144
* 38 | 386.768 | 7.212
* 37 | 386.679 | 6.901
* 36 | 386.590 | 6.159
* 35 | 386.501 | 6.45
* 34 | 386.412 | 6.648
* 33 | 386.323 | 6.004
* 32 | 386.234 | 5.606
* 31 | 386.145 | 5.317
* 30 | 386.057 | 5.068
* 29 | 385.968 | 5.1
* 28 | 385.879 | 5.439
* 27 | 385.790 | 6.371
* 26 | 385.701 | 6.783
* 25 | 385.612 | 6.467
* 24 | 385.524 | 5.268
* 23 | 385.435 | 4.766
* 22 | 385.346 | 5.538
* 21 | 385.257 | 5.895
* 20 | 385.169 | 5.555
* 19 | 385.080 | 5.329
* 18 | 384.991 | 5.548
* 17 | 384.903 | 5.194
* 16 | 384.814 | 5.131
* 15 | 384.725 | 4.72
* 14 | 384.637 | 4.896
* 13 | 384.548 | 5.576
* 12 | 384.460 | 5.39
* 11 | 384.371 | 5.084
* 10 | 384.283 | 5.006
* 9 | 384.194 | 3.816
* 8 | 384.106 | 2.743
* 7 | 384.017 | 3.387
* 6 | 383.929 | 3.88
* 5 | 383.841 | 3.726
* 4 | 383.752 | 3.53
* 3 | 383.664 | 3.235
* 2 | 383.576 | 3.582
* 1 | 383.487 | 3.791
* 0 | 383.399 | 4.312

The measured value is 1.66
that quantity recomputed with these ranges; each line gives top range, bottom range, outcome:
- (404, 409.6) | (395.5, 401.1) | 1.40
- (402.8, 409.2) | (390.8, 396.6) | 1.68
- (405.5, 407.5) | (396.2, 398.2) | 1.89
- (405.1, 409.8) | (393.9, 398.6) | 1.74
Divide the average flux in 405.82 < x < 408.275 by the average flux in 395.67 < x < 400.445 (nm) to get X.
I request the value 1.4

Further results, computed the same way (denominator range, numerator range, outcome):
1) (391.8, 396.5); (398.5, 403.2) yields 1.64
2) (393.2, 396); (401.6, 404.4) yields 1.74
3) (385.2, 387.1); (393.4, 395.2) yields 0.77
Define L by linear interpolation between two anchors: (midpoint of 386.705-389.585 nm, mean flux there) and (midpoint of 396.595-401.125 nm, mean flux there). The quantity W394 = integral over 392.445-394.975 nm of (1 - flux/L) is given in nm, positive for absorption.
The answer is 0.74 nm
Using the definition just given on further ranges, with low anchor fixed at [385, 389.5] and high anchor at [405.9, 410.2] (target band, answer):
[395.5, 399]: 0.80 nm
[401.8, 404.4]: -0.10 nm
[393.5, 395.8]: 0.57 nm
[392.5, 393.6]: 0.42 nm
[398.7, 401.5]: -0.23 nm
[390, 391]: -0.04 nm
